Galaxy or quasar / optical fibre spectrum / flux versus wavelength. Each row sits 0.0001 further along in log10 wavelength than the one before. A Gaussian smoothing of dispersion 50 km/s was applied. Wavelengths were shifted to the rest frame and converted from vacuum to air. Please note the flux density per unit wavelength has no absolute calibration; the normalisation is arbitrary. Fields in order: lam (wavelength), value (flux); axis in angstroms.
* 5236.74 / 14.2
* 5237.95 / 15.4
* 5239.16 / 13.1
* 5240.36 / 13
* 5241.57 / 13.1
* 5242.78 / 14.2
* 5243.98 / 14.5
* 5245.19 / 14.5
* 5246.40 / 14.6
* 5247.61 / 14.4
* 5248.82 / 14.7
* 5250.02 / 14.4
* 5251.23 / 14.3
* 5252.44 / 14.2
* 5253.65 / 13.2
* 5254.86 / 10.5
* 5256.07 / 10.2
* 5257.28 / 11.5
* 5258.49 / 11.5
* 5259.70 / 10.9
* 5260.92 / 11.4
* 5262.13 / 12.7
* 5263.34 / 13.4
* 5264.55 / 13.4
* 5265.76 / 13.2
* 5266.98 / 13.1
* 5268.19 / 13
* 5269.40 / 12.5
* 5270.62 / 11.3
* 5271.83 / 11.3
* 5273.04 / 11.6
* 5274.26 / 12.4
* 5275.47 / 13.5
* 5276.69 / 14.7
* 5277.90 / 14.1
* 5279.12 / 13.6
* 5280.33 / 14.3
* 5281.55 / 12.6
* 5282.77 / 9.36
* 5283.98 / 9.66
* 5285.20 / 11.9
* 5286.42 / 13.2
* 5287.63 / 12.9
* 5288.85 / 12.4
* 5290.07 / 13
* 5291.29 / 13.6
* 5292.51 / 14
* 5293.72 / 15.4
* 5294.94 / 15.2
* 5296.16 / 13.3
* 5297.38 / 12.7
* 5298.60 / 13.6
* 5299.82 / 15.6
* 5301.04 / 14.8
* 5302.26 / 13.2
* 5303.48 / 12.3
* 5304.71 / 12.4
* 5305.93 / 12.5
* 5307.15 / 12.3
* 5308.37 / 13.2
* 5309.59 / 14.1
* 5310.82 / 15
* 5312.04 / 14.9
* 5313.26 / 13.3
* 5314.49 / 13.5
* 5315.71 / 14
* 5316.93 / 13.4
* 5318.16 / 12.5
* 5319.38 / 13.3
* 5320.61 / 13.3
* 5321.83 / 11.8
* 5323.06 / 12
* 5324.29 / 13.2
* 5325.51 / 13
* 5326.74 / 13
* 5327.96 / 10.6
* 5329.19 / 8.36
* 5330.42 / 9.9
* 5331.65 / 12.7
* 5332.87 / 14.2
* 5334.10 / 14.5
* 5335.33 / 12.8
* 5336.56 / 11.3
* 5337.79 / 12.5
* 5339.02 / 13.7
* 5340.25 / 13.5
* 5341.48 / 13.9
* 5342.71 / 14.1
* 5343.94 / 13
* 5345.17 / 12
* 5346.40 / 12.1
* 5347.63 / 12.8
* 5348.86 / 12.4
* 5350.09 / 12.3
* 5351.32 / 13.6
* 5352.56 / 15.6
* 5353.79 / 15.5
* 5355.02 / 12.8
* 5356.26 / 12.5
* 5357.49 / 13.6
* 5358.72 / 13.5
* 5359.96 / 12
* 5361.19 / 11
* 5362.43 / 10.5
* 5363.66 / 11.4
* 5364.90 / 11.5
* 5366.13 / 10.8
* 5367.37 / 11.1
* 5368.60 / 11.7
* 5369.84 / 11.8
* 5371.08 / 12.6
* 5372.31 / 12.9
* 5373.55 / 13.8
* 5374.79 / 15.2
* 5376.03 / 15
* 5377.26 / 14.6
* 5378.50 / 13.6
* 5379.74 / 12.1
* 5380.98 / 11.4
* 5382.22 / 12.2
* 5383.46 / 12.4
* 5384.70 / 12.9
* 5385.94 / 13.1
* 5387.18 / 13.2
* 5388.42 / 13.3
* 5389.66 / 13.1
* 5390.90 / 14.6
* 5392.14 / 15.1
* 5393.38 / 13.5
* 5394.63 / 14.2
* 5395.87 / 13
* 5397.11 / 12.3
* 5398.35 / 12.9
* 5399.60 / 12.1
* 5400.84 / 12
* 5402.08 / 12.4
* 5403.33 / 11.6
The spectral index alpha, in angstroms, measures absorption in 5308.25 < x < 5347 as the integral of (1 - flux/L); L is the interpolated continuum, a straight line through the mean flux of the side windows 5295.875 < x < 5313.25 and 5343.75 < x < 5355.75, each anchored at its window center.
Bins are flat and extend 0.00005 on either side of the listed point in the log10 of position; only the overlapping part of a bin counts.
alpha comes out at 1.4 angstroms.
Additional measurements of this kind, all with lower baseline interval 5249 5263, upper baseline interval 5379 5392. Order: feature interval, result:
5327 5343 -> 0.32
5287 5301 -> -1.47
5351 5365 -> -0.02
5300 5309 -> -0.37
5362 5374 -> 0.97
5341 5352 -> -0.14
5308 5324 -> -1.00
